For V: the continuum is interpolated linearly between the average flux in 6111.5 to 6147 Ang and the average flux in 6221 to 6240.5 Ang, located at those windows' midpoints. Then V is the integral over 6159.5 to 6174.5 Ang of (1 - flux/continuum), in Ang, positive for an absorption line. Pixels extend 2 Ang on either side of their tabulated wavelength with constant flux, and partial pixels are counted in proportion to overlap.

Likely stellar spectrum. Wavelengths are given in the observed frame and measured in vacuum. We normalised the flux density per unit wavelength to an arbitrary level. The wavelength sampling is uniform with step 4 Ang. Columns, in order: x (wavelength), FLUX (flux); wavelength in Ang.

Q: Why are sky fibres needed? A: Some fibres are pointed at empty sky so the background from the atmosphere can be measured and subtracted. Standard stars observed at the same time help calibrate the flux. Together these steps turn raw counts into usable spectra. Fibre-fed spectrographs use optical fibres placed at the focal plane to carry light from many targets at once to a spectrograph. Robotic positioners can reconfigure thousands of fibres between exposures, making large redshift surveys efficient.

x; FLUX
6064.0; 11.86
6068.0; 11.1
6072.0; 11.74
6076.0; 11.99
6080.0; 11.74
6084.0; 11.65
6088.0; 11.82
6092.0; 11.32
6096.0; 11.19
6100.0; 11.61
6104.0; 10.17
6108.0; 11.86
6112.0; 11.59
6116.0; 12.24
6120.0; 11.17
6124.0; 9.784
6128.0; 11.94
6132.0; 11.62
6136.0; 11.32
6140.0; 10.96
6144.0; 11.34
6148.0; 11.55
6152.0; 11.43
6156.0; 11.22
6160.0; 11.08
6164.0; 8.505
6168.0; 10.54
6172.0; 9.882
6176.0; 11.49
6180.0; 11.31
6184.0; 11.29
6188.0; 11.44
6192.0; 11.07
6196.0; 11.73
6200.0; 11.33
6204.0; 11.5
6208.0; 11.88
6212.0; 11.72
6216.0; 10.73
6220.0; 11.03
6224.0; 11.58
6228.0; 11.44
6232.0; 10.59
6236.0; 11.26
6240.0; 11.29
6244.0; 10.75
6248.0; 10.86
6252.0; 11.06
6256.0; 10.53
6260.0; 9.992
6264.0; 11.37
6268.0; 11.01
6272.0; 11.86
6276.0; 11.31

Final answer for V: 1.8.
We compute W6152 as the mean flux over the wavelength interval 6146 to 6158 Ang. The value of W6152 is 11.4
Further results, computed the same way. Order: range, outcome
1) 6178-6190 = 11.3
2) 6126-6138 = 11.6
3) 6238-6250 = 11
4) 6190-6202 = 11.4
